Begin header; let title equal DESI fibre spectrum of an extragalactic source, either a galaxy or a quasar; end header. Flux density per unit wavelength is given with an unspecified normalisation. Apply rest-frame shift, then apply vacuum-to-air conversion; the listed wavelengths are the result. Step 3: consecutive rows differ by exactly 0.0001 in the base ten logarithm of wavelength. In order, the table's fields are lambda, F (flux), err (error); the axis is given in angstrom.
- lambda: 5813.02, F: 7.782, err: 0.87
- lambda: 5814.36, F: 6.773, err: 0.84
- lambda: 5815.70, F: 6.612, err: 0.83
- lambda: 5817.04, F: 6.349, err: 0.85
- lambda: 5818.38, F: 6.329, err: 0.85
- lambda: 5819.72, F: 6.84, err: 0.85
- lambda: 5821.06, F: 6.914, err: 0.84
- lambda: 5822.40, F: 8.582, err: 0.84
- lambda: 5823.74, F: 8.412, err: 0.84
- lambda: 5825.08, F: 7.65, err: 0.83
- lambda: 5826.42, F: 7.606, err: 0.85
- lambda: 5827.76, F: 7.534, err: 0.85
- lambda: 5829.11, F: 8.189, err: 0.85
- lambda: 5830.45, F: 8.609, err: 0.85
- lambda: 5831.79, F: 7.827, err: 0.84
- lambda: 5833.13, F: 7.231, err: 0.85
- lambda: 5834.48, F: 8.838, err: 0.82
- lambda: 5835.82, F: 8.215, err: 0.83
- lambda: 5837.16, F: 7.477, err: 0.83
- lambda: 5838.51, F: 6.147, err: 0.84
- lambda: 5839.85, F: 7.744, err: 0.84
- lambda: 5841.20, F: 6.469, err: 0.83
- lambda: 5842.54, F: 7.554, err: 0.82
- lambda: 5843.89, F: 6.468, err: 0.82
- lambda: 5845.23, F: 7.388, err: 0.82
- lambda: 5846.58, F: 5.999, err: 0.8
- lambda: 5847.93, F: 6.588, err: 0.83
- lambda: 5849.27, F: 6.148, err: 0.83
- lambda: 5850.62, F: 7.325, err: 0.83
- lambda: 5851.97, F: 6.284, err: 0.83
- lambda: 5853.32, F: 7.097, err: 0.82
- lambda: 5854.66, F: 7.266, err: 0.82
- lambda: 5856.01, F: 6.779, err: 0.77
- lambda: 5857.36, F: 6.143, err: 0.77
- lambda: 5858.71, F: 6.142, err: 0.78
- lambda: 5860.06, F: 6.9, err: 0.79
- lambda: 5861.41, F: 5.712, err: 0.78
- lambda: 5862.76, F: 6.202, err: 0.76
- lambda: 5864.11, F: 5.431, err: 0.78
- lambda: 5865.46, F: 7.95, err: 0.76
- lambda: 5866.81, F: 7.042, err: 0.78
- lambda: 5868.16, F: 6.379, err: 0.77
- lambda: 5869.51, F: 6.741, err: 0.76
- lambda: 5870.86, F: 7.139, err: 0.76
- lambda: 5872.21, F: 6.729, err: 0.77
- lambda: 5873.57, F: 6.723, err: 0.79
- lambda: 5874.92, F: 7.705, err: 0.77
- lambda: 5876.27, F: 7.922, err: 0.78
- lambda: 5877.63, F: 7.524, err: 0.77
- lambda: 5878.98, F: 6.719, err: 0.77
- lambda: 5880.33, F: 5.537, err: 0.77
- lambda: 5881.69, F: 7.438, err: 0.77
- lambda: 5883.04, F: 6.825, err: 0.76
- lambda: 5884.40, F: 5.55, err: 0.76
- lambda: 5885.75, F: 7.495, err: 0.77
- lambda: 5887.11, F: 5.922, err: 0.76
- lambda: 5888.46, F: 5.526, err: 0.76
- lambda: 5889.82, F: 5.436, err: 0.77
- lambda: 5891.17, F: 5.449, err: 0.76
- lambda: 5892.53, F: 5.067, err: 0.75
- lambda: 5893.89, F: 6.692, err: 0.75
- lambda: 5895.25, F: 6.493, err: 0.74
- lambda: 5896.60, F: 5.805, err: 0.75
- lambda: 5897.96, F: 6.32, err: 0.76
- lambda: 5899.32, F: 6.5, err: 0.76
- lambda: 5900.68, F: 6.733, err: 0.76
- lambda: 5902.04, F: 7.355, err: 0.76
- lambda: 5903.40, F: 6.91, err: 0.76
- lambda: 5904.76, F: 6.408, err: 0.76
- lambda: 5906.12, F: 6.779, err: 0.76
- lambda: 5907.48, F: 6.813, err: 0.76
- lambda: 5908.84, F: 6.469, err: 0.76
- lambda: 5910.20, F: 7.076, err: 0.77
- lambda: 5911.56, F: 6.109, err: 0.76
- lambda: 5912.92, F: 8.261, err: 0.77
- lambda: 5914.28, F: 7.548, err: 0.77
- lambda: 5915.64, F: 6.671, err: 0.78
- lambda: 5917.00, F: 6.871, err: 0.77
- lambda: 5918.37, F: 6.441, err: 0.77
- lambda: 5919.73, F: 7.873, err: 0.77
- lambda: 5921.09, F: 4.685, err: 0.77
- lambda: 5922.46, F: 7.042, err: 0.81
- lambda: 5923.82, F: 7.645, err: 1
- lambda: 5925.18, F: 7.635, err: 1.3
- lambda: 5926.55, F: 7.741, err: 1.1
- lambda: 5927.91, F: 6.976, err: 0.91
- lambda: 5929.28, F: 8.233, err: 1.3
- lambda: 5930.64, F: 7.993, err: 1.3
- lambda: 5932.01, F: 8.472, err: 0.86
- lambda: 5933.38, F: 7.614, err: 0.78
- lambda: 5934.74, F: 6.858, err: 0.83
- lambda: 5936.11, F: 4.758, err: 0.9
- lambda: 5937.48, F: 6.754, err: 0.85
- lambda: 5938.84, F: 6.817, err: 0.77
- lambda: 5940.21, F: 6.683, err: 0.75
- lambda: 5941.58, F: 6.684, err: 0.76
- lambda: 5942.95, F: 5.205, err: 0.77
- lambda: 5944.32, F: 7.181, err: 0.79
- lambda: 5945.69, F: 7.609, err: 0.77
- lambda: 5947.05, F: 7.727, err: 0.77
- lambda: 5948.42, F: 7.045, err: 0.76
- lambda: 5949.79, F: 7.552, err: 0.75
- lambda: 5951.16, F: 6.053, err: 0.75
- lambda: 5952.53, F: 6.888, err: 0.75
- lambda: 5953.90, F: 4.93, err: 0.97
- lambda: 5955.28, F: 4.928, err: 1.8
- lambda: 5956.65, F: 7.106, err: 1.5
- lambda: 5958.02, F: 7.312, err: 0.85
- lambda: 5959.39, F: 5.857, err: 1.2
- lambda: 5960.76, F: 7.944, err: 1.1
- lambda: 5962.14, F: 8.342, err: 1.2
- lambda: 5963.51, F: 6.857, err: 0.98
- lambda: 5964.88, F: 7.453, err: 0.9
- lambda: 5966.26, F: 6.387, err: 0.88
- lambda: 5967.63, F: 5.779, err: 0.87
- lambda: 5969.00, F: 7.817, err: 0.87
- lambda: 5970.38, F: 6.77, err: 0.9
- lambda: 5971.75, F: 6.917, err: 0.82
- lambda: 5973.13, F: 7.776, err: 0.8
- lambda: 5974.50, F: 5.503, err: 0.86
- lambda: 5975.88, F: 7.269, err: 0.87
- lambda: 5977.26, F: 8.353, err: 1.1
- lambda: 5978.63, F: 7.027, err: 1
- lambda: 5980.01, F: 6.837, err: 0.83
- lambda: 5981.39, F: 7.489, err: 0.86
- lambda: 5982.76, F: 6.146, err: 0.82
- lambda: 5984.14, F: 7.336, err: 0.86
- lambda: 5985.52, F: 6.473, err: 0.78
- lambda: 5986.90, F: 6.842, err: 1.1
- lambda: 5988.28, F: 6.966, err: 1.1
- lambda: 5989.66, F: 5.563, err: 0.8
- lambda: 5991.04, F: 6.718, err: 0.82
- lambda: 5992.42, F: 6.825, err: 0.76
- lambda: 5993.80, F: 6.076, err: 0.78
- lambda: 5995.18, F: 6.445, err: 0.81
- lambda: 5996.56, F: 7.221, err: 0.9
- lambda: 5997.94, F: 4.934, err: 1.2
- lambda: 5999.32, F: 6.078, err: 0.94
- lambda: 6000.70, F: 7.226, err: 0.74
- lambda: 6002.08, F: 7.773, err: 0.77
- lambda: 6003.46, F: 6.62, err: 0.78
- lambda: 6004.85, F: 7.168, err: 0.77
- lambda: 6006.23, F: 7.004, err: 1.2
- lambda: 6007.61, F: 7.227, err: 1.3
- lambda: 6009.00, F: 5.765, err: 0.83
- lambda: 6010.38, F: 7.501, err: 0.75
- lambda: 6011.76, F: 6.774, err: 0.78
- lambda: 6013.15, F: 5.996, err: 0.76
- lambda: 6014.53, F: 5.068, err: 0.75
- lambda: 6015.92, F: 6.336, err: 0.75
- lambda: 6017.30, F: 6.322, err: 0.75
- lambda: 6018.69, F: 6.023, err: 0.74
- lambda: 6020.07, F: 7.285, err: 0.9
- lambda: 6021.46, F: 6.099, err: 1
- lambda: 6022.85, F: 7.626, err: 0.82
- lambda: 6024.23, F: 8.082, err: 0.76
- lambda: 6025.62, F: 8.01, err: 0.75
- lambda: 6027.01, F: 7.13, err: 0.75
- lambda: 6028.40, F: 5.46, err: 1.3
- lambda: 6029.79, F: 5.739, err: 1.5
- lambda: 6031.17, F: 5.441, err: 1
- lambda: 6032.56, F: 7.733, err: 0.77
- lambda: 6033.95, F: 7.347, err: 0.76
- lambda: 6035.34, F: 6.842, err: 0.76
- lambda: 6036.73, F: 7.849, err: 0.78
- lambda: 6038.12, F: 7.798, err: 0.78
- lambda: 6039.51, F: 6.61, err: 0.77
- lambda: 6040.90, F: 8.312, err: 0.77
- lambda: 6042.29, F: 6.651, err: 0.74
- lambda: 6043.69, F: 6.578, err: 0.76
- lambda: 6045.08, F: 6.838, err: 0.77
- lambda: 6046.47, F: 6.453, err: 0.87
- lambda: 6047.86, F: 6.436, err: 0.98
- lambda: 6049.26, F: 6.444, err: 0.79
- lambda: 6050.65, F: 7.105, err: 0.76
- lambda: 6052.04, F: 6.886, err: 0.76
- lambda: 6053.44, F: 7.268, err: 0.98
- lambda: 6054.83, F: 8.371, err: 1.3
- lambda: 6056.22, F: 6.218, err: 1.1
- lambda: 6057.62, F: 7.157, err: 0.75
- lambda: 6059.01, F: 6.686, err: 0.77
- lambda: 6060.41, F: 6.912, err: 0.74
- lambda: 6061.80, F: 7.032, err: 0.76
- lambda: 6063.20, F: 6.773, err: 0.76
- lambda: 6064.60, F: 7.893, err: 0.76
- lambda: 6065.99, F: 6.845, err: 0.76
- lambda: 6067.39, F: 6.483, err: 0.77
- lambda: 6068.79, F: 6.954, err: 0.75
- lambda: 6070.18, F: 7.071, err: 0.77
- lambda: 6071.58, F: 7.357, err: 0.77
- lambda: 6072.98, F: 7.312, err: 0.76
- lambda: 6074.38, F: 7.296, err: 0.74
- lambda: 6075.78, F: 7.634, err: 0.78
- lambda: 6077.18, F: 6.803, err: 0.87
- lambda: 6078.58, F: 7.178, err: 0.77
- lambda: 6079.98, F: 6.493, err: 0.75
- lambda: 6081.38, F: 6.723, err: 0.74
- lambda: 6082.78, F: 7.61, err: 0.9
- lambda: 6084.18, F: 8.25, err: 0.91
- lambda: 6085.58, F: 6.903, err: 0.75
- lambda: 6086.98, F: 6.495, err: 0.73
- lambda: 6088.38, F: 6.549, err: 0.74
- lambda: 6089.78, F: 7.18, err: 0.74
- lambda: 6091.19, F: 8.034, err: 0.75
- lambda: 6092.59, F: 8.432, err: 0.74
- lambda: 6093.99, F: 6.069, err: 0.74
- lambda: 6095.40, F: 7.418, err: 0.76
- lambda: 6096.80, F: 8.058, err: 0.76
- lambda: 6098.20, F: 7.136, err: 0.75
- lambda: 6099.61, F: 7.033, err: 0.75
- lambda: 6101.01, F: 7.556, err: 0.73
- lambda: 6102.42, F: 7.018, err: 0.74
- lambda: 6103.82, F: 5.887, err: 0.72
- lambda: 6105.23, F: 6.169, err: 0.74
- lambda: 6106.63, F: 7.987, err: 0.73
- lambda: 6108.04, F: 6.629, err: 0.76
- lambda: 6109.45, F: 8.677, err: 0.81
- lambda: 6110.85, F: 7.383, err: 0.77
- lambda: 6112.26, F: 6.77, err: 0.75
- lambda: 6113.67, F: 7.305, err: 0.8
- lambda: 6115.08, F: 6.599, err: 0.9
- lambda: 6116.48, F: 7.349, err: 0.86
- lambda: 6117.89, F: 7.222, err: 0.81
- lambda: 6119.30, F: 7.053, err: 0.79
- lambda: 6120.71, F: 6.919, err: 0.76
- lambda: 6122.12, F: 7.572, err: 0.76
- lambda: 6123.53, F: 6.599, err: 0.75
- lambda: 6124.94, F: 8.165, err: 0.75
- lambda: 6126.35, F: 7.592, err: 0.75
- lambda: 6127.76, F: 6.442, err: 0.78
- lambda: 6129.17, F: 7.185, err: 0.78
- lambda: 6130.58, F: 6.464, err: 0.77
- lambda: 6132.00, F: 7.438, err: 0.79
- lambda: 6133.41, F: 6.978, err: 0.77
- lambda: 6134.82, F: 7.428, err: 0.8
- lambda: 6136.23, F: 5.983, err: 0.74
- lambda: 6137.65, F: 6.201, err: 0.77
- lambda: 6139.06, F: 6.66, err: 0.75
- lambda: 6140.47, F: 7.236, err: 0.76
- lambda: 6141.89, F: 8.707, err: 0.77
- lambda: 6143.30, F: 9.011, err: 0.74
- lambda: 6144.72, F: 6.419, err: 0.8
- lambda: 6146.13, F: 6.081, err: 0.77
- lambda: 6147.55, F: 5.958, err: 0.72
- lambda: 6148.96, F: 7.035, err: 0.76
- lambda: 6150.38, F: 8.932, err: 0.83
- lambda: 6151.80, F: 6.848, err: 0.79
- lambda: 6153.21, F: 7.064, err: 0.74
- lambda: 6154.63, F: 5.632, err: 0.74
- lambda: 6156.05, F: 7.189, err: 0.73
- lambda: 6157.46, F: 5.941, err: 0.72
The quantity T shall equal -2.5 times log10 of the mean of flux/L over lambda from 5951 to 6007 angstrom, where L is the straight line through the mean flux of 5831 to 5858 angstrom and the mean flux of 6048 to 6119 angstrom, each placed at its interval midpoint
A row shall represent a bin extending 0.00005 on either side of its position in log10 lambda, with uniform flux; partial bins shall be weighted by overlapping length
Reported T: 0.05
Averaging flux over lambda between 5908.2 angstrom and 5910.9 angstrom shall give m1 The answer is 6.78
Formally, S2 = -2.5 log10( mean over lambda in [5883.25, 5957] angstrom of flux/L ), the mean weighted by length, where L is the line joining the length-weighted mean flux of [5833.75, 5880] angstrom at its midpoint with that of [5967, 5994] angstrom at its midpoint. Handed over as 0.03 mag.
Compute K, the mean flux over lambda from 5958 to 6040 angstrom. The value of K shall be 6.82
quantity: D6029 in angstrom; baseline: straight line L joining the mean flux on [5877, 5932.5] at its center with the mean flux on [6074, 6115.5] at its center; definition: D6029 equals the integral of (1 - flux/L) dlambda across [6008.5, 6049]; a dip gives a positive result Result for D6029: 1.5 angstrom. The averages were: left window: 6.75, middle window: 6.76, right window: 7.18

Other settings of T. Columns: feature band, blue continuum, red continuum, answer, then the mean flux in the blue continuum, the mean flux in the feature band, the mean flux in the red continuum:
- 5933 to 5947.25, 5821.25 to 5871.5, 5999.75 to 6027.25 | 0.046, 7.11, 6.67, 6.84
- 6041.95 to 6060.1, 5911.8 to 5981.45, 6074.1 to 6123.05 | 0.040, 6.97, 6.86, 7.18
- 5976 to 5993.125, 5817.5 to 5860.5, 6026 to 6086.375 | 0.028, 7.21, 6.89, 7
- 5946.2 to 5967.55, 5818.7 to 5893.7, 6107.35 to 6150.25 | 0.030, 6.91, 6.8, 7.13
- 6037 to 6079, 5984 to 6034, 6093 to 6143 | -0.030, 6.64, 7.05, 7.13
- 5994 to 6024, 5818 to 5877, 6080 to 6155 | 0.081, 7.1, 6.61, 7.13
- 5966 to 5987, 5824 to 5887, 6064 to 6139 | 0.020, 7.01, 6.93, 7.12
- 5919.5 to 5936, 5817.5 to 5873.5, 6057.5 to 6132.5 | -0.030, 7.07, 7.29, 7.14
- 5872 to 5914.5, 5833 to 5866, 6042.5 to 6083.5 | 0.043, 6.85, 6.61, 6.99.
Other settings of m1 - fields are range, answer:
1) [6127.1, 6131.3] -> 6.69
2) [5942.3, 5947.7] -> 6.95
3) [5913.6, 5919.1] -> 6.89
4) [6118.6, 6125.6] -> 7.25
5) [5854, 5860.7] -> 6.64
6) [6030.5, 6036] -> 6.84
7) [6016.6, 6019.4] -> 6.2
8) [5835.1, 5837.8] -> 7.89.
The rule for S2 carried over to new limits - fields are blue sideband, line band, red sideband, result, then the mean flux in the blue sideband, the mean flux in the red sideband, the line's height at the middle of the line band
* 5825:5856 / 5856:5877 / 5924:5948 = 0.08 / 7.27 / 7.13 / 7.23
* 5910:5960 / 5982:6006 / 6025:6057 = 0.05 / 6.89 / 6.93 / 6.91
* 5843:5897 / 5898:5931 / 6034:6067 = -0.05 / 6.55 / 7.04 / 6.67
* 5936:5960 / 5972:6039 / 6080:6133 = 0.00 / 6.55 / 7.18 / 6.78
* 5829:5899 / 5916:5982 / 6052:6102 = 0.00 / 6.76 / 7.17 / 6.92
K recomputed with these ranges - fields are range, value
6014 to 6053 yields 6.81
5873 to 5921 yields 6.63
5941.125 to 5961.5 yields 6.67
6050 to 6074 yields 7.08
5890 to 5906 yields 6.33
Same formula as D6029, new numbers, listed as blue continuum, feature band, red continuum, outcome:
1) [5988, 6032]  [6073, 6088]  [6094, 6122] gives -0.3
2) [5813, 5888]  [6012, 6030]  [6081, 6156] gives 1.3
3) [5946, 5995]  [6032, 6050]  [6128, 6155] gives -0.4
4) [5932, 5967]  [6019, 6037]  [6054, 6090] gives 0.1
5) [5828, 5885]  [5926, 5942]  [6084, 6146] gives -0.3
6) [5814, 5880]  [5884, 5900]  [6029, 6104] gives 2.3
